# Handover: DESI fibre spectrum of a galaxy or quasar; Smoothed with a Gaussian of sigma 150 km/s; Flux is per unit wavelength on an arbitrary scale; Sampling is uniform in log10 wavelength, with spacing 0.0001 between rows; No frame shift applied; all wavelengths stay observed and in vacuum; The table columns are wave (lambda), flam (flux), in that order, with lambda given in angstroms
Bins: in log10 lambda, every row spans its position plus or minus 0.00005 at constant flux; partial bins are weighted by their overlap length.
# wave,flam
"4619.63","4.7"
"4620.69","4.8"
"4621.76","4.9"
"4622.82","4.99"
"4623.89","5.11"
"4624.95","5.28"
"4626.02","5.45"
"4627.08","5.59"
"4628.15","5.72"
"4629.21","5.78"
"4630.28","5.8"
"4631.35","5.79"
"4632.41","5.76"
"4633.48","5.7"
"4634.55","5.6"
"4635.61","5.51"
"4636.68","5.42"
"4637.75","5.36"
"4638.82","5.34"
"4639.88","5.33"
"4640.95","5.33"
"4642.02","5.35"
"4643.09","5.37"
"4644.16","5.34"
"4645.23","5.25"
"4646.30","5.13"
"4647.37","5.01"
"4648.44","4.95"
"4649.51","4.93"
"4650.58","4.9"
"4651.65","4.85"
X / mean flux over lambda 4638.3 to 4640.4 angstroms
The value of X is 5.36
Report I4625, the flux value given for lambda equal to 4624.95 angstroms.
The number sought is 5.28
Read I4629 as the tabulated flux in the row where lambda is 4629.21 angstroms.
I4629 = 5.78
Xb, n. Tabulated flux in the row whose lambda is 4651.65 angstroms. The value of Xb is 4.85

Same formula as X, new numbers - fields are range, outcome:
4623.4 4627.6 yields 5.37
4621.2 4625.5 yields 5.06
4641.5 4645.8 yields 5.32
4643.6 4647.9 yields 5.18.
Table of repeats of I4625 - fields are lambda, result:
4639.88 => 5.33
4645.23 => 5.25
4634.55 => 5.6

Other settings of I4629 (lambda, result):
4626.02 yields 5.45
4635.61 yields 5.51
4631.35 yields 5.79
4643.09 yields 5.37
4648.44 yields 4.95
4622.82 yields 4.99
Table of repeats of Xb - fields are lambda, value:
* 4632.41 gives 5.76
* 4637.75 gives 5.36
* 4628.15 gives 5.72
